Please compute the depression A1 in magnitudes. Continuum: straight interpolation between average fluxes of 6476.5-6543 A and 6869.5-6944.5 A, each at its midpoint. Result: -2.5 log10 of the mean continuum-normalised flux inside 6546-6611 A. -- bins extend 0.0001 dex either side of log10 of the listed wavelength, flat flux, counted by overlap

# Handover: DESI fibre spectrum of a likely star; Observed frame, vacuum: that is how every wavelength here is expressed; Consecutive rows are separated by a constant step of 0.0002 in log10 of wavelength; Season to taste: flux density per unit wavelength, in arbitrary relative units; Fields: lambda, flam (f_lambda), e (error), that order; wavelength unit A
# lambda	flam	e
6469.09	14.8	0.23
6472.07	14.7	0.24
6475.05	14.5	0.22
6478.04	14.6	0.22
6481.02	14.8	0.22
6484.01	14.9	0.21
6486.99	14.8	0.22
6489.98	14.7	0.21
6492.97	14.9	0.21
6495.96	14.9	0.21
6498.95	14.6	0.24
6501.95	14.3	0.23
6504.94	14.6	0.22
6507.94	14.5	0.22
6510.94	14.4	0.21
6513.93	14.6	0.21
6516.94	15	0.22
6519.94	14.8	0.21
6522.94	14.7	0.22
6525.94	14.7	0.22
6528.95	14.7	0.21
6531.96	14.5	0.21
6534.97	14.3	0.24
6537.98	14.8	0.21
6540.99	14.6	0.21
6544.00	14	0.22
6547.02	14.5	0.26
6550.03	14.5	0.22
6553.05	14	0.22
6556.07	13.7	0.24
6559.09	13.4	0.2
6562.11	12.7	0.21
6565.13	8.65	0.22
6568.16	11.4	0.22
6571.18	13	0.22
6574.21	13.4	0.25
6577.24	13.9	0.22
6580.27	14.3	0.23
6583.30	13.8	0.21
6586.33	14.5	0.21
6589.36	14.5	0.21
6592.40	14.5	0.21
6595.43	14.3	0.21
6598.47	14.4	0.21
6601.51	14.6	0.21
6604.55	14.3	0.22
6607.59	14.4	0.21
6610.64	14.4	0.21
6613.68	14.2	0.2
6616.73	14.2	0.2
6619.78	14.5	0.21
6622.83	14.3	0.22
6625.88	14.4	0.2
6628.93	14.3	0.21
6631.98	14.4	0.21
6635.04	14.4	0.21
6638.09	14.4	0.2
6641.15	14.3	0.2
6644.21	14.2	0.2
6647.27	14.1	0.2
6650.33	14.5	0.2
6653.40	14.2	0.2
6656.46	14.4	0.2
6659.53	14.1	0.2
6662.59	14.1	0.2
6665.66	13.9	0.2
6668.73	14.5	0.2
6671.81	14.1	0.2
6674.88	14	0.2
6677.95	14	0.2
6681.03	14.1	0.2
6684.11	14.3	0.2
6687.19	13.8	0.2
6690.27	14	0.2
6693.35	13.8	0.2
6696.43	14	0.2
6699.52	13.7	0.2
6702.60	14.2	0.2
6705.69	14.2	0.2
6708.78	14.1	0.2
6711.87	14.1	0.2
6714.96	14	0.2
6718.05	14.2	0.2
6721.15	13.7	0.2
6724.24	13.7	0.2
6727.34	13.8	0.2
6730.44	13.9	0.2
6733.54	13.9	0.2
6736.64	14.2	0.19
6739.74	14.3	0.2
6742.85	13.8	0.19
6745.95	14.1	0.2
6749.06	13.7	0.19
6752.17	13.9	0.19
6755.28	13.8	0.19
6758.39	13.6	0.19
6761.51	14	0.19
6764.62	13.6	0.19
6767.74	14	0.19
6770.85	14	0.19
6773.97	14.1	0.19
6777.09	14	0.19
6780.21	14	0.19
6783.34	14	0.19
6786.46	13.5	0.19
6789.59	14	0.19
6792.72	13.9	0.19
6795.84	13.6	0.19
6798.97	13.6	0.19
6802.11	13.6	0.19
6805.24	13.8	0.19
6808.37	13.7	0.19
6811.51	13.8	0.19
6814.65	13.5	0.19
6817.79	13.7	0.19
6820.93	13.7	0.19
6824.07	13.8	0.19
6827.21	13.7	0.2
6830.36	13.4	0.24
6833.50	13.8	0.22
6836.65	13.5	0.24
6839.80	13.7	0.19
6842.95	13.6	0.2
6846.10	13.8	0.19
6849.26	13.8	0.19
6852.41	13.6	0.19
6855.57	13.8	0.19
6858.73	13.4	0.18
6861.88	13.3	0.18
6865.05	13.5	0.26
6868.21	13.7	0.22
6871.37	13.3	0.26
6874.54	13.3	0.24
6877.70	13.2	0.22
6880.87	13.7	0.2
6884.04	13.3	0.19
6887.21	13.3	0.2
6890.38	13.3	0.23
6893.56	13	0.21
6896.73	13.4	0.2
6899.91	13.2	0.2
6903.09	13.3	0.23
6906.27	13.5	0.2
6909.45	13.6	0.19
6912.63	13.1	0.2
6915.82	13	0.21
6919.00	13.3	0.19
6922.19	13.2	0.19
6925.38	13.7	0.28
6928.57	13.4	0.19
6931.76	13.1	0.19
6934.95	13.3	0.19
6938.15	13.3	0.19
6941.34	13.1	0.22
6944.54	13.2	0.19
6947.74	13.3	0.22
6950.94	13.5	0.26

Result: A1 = 0.058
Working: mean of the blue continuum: 14.7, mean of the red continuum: 13.3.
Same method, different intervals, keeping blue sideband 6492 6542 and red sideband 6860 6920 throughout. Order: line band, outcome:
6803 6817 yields -0.007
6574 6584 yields 0.039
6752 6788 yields -0.010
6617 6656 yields -0.008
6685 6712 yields 0.001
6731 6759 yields -0.007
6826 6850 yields -0.011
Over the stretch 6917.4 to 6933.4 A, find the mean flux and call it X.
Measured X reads 13.3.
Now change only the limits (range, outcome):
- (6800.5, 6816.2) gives 13.7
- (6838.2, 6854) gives 13.7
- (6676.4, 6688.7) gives 14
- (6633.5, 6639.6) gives 14.4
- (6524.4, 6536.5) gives 14.5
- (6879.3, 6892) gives 13.4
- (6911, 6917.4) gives 13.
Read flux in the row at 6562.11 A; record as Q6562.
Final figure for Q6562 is 12.7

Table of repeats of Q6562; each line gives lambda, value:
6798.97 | 13.6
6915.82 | 13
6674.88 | 14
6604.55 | 14.3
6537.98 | 14.8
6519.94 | 14.8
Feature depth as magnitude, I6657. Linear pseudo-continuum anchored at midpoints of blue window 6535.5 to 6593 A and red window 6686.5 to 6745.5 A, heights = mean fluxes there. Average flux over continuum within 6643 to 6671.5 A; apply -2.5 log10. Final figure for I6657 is -0.03 mag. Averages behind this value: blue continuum 13.6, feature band 14.2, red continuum 14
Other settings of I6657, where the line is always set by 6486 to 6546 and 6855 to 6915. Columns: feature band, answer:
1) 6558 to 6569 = 0.25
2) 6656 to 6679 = 0.00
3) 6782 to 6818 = -0.01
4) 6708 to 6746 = -0.01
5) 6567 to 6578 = 0.12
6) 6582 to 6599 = 0.00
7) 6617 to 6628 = -0.01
